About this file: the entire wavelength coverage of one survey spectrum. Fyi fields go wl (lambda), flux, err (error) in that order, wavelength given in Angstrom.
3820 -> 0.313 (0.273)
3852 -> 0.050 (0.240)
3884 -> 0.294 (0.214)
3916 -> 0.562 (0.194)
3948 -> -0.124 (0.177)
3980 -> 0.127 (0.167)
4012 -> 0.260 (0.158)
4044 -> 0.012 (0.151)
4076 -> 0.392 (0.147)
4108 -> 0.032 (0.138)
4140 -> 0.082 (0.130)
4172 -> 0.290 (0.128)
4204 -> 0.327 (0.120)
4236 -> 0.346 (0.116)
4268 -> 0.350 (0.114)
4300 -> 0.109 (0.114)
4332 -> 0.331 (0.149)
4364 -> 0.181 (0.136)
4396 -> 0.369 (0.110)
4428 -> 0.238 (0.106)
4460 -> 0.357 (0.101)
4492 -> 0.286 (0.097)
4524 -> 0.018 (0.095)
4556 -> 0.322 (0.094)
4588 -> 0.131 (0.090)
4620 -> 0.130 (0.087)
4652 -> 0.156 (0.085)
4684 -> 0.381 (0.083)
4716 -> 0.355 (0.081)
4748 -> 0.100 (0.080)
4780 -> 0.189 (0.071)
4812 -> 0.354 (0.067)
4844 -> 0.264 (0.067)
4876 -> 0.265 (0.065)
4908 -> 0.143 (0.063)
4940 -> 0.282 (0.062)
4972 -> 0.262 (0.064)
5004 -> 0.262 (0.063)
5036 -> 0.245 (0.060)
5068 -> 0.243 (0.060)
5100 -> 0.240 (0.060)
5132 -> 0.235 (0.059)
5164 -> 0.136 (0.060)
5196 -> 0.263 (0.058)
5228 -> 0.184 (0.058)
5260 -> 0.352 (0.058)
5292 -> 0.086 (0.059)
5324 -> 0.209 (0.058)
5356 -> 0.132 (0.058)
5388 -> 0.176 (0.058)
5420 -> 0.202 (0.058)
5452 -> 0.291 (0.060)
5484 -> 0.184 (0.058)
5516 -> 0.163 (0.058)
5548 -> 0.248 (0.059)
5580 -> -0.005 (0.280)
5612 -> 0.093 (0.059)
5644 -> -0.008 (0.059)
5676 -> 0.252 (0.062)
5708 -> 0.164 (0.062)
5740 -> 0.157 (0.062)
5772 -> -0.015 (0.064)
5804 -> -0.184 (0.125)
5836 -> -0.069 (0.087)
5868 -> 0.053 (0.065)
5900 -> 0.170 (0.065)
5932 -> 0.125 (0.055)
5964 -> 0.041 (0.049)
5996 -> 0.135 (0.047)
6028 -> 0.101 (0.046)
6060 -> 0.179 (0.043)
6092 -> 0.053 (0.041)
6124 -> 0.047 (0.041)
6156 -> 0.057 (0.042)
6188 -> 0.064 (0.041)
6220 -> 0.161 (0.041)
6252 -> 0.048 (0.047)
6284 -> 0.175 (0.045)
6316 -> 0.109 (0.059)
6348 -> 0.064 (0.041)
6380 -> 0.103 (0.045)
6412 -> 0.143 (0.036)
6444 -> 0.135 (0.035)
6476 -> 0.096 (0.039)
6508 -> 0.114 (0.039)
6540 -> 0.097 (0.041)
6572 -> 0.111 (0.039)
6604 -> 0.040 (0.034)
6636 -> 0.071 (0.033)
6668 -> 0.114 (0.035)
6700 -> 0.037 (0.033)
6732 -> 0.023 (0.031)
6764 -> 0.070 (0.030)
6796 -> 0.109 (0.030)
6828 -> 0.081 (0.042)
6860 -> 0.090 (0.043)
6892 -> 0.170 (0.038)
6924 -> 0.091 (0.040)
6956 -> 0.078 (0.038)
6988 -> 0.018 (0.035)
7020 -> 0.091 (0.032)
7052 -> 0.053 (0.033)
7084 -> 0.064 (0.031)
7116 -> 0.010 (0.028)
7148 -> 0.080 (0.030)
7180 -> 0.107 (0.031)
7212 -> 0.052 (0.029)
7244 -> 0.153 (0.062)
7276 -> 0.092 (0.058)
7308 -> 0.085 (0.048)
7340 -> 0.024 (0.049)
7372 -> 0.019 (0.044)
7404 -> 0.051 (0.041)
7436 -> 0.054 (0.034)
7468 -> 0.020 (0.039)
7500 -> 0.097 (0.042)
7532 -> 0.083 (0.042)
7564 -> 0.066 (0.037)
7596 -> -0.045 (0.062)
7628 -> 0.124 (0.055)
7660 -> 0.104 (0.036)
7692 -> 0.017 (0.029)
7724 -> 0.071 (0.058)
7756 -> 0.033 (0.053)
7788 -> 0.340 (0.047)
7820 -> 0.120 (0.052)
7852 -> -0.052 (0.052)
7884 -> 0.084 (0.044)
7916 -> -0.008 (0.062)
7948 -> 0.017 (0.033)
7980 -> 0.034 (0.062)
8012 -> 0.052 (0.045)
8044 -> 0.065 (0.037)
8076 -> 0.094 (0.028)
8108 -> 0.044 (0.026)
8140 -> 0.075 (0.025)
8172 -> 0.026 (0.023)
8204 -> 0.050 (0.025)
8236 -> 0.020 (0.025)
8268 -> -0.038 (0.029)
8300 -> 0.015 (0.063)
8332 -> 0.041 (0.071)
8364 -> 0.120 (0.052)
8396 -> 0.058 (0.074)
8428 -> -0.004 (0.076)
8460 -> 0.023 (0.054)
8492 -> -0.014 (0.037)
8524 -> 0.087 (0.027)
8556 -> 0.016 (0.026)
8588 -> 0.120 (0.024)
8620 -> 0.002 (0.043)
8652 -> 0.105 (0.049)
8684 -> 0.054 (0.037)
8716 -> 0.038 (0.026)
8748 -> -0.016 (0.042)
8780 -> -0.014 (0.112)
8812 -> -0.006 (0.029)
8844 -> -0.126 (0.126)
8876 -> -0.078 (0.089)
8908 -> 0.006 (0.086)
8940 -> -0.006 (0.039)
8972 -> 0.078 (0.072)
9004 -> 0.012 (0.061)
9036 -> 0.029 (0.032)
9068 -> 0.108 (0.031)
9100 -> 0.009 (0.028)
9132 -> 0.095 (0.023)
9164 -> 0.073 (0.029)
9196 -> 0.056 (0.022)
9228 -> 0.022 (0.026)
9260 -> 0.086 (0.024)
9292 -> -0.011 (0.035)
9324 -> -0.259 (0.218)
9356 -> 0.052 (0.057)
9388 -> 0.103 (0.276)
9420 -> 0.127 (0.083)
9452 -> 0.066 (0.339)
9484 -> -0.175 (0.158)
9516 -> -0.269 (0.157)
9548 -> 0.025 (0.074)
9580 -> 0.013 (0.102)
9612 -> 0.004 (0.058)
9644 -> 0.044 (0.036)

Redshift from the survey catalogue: 1.09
